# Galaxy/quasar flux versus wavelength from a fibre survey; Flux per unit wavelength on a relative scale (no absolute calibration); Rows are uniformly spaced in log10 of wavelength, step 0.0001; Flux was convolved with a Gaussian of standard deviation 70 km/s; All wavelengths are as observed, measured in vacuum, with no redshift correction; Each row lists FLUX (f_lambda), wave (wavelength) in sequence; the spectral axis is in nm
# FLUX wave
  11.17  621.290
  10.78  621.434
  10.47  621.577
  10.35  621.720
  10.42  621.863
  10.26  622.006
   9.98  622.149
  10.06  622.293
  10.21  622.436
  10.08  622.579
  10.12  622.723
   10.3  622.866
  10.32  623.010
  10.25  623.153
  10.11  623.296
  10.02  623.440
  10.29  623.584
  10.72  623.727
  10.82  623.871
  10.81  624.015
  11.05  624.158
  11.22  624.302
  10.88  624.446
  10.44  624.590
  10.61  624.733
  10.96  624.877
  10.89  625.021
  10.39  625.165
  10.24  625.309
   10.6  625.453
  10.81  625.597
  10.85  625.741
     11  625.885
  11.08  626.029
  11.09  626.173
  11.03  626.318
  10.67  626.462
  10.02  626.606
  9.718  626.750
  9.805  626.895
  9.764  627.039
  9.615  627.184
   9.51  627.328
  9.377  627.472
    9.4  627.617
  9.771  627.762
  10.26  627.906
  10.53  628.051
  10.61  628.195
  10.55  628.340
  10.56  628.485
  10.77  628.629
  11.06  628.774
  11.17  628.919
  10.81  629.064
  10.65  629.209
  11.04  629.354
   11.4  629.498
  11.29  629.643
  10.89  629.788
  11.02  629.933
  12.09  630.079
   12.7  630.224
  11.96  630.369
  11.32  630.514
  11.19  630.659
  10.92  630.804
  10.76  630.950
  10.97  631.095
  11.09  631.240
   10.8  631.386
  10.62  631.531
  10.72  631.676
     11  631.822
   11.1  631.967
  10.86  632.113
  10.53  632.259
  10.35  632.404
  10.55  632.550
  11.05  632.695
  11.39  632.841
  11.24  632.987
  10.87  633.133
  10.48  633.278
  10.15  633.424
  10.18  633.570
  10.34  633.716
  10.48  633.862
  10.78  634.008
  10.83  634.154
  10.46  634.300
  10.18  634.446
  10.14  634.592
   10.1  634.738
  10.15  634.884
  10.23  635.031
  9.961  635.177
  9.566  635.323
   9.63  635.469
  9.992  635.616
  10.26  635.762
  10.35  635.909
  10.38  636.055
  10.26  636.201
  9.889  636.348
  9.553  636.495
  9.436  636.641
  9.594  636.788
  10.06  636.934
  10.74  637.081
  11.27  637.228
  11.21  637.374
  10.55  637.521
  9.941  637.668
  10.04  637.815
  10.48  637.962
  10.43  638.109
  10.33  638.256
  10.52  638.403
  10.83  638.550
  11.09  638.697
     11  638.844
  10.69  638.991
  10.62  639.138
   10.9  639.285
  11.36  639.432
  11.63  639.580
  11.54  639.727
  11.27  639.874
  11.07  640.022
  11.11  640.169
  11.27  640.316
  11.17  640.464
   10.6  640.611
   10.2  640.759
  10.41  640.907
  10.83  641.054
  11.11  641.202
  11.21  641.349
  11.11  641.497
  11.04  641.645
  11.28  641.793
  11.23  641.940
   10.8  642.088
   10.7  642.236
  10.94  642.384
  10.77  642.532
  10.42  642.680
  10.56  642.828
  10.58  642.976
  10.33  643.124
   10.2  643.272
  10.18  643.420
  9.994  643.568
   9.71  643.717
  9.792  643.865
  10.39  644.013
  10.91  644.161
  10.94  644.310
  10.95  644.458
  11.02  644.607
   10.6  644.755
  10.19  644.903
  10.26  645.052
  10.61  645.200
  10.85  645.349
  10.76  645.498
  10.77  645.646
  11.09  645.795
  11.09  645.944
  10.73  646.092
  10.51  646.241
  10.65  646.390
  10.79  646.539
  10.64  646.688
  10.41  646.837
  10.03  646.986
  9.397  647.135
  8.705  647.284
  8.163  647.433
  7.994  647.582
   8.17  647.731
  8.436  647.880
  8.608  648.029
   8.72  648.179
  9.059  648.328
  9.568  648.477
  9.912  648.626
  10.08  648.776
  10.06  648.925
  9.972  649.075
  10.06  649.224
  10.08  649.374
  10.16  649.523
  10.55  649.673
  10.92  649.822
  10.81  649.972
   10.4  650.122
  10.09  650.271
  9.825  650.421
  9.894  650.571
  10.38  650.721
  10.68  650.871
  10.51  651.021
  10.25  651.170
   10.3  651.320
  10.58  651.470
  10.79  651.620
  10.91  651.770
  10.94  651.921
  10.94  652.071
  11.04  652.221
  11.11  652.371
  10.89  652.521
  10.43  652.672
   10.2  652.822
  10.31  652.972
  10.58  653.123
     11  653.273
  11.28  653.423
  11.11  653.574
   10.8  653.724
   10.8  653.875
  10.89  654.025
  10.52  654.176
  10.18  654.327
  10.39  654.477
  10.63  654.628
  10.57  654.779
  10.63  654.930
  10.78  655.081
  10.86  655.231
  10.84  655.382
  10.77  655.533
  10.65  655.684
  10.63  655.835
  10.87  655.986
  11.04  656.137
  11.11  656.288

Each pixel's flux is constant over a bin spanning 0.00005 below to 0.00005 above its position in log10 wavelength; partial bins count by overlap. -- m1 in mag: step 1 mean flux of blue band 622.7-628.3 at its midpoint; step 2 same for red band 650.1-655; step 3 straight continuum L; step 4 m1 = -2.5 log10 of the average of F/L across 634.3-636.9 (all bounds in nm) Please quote 0.05 mag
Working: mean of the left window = 10.4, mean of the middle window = 10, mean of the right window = 10.6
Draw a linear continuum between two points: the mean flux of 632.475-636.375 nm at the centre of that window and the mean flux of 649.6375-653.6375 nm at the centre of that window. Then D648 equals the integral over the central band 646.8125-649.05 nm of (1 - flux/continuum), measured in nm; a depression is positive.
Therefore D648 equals 0.30 nm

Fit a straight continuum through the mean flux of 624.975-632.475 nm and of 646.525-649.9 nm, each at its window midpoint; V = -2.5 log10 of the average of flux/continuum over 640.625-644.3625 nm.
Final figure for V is -0.08 mag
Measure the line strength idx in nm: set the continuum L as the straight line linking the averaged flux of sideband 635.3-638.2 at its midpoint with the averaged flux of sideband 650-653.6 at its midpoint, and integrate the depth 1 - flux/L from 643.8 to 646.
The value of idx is -0.06 nm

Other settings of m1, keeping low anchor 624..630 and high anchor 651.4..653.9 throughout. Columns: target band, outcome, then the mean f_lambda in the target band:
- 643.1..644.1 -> 0.07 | 10.1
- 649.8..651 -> 0.04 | 10.3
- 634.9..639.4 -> 0.03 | 10.3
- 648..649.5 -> 0.12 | 9.66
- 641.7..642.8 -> -0.02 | 10.9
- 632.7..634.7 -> 0.01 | 10.6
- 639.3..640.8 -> -0.04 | 11.1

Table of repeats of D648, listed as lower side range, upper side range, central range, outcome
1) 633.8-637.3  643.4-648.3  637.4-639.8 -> -0.15 nm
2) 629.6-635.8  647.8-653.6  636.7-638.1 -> 0.02 nm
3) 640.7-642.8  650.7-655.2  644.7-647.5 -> 0.12 nm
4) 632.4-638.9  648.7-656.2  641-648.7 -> 0.17 nm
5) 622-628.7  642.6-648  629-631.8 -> -0.22 nm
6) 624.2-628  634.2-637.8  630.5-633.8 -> -0.17 nm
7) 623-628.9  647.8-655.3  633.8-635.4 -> 0.03 nm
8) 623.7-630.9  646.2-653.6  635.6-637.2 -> 0.06 nm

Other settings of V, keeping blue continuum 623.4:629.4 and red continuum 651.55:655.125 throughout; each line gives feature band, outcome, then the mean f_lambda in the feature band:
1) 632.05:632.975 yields -0.026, 10.8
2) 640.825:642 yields -0.039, 11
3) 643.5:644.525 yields 0.029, 10.4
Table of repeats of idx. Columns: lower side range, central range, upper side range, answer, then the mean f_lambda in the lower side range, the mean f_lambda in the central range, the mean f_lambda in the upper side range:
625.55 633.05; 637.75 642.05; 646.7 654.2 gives -0.189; 10.8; 10.9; 10.2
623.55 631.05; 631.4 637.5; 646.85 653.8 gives 0.064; 10.7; 10.4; 10.1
